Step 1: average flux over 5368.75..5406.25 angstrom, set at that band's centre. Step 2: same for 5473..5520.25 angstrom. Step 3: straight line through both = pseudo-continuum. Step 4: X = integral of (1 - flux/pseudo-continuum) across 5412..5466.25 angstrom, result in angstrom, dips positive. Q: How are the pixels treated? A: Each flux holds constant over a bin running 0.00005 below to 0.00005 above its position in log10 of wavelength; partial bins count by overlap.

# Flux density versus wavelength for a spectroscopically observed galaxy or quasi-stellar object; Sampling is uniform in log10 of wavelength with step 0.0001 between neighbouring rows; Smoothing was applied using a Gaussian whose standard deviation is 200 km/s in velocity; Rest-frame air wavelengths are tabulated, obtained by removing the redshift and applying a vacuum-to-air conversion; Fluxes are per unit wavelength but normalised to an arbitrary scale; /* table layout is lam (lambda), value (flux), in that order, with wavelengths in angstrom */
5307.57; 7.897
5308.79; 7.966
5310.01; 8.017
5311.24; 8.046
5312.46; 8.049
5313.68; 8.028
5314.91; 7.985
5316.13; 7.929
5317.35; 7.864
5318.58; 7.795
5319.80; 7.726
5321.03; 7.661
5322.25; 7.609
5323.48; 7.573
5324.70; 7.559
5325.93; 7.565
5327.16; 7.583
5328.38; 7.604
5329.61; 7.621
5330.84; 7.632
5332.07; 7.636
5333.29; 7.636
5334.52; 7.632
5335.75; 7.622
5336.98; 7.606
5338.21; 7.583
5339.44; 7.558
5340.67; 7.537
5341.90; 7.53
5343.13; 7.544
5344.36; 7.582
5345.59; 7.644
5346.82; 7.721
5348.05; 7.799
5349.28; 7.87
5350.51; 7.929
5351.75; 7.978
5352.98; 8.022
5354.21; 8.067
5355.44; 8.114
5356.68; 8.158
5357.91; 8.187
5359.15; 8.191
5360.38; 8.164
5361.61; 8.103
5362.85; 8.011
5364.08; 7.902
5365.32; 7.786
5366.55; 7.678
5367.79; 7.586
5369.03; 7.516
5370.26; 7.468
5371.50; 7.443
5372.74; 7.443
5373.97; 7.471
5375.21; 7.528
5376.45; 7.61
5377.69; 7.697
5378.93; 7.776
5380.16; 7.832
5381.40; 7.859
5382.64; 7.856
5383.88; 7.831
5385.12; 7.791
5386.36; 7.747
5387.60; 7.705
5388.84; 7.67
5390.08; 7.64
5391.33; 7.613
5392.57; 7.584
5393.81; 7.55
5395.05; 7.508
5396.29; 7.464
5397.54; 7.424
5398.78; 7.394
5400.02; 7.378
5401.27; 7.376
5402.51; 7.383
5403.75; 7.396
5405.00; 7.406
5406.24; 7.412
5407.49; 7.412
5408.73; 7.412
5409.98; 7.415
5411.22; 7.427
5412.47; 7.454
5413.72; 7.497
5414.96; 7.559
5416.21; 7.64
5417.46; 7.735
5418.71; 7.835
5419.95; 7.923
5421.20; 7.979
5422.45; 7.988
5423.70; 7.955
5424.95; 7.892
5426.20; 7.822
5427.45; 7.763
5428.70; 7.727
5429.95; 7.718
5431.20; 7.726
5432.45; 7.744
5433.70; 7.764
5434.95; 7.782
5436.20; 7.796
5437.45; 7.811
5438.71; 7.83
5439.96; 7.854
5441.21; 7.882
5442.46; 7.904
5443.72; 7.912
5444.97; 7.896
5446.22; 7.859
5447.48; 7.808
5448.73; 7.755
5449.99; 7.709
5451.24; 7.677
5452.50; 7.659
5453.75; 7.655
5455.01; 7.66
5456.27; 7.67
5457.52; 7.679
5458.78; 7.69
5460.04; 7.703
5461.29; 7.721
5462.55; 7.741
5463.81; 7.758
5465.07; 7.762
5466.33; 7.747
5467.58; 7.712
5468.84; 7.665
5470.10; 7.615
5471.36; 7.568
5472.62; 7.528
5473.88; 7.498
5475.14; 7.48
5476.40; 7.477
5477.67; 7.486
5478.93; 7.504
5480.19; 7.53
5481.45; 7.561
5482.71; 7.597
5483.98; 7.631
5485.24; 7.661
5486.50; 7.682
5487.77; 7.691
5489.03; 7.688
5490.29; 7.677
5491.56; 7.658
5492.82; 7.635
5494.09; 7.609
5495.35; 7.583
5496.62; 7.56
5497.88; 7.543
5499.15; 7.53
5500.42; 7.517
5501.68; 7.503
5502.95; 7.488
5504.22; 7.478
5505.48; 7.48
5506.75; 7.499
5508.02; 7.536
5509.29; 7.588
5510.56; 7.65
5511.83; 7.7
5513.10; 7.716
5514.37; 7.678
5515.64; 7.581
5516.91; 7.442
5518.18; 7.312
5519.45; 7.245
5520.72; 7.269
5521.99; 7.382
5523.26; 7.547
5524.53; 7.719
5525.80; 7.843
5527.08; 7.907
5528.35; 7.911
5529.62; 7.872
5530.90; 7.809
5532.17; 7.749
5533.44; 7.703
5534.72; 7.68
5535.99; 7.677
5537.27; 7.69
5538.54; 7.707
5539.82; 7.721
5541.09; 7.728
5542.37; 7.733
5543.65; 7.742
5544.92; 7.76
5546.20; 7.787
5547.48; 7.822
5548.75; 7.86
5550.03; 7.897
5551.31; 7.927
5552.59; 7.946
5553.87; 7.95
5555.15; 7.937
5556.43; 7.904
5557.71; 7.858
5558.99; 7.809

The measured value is -1.4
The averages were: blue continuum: 7.58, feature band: 7.77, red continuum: 7.56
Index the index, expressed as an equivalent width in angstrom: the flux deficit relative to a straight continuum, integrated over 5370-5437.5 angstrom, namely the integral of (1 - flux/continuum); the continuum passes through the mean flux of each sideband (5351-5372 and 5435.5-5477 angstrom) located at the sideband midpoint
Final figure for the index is 1.60 angstrom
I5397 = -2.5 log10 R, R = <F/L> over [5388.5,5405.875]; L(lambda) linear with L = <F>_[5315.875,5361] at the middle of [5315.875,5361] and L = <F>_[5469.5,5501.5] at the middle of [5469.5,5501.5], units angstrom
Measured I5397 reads 0.03 mag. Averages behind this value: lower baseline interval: 7.76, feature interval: 7.48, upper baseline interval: 7.58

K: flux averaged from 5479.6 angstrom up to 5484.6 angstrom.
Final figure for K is 7.58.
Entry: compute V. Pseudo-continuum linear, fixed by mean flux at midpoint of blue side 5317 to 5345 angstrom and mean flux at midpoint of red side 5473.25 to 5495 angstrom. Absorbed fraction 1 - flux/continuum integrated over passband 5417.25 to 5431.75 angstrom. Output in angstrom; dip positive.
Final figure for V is -0.5 angstrom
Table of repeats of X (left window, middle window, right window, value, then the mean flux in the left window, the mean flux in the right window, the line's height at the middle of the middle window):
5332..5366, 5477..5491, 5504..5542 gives 0.1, 7.83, 7.63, 7.68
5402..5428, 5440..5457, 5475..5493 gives -0.4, 7.63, 7.6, 7.62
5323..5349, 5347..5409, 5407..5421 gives -0.8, 7.61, 7.59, 7.6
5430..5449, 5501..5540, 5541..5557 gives 1.1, 7.82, 7.85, 7.84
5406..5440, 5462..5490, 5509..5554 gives 0.3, 7.71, 7.7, 7.7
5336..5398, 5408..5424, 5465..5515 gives 0.0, 7.74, 7.59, 7.68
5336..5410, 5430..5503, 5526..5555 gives 0.7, 7.68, 7.8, 7.75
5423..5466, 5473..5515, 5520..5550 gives 0.9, 7.77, 7.73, 7.75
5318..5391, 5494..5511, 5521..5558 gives 0.5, 7.73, 7.78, 7.77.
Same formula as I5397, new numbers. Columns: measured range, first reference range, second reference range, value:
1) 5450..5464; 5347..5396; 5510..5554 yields 0.01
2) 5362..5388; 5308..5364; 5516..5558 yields 0.01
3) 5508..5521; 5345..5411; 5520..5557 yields 0.03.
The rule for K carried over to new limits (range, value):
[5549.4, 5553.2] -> 7.92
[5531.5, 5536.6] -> 7.71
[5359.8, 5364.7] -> 8.05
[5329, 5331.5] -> 7.61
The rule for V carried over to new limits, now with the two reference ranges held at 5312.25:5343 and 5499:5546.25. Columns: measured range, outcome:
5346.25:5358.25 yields -0.5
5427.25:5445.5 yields -0.4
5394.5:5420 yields 0.6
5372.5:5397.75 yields 0.0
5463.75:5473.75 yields 0.0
